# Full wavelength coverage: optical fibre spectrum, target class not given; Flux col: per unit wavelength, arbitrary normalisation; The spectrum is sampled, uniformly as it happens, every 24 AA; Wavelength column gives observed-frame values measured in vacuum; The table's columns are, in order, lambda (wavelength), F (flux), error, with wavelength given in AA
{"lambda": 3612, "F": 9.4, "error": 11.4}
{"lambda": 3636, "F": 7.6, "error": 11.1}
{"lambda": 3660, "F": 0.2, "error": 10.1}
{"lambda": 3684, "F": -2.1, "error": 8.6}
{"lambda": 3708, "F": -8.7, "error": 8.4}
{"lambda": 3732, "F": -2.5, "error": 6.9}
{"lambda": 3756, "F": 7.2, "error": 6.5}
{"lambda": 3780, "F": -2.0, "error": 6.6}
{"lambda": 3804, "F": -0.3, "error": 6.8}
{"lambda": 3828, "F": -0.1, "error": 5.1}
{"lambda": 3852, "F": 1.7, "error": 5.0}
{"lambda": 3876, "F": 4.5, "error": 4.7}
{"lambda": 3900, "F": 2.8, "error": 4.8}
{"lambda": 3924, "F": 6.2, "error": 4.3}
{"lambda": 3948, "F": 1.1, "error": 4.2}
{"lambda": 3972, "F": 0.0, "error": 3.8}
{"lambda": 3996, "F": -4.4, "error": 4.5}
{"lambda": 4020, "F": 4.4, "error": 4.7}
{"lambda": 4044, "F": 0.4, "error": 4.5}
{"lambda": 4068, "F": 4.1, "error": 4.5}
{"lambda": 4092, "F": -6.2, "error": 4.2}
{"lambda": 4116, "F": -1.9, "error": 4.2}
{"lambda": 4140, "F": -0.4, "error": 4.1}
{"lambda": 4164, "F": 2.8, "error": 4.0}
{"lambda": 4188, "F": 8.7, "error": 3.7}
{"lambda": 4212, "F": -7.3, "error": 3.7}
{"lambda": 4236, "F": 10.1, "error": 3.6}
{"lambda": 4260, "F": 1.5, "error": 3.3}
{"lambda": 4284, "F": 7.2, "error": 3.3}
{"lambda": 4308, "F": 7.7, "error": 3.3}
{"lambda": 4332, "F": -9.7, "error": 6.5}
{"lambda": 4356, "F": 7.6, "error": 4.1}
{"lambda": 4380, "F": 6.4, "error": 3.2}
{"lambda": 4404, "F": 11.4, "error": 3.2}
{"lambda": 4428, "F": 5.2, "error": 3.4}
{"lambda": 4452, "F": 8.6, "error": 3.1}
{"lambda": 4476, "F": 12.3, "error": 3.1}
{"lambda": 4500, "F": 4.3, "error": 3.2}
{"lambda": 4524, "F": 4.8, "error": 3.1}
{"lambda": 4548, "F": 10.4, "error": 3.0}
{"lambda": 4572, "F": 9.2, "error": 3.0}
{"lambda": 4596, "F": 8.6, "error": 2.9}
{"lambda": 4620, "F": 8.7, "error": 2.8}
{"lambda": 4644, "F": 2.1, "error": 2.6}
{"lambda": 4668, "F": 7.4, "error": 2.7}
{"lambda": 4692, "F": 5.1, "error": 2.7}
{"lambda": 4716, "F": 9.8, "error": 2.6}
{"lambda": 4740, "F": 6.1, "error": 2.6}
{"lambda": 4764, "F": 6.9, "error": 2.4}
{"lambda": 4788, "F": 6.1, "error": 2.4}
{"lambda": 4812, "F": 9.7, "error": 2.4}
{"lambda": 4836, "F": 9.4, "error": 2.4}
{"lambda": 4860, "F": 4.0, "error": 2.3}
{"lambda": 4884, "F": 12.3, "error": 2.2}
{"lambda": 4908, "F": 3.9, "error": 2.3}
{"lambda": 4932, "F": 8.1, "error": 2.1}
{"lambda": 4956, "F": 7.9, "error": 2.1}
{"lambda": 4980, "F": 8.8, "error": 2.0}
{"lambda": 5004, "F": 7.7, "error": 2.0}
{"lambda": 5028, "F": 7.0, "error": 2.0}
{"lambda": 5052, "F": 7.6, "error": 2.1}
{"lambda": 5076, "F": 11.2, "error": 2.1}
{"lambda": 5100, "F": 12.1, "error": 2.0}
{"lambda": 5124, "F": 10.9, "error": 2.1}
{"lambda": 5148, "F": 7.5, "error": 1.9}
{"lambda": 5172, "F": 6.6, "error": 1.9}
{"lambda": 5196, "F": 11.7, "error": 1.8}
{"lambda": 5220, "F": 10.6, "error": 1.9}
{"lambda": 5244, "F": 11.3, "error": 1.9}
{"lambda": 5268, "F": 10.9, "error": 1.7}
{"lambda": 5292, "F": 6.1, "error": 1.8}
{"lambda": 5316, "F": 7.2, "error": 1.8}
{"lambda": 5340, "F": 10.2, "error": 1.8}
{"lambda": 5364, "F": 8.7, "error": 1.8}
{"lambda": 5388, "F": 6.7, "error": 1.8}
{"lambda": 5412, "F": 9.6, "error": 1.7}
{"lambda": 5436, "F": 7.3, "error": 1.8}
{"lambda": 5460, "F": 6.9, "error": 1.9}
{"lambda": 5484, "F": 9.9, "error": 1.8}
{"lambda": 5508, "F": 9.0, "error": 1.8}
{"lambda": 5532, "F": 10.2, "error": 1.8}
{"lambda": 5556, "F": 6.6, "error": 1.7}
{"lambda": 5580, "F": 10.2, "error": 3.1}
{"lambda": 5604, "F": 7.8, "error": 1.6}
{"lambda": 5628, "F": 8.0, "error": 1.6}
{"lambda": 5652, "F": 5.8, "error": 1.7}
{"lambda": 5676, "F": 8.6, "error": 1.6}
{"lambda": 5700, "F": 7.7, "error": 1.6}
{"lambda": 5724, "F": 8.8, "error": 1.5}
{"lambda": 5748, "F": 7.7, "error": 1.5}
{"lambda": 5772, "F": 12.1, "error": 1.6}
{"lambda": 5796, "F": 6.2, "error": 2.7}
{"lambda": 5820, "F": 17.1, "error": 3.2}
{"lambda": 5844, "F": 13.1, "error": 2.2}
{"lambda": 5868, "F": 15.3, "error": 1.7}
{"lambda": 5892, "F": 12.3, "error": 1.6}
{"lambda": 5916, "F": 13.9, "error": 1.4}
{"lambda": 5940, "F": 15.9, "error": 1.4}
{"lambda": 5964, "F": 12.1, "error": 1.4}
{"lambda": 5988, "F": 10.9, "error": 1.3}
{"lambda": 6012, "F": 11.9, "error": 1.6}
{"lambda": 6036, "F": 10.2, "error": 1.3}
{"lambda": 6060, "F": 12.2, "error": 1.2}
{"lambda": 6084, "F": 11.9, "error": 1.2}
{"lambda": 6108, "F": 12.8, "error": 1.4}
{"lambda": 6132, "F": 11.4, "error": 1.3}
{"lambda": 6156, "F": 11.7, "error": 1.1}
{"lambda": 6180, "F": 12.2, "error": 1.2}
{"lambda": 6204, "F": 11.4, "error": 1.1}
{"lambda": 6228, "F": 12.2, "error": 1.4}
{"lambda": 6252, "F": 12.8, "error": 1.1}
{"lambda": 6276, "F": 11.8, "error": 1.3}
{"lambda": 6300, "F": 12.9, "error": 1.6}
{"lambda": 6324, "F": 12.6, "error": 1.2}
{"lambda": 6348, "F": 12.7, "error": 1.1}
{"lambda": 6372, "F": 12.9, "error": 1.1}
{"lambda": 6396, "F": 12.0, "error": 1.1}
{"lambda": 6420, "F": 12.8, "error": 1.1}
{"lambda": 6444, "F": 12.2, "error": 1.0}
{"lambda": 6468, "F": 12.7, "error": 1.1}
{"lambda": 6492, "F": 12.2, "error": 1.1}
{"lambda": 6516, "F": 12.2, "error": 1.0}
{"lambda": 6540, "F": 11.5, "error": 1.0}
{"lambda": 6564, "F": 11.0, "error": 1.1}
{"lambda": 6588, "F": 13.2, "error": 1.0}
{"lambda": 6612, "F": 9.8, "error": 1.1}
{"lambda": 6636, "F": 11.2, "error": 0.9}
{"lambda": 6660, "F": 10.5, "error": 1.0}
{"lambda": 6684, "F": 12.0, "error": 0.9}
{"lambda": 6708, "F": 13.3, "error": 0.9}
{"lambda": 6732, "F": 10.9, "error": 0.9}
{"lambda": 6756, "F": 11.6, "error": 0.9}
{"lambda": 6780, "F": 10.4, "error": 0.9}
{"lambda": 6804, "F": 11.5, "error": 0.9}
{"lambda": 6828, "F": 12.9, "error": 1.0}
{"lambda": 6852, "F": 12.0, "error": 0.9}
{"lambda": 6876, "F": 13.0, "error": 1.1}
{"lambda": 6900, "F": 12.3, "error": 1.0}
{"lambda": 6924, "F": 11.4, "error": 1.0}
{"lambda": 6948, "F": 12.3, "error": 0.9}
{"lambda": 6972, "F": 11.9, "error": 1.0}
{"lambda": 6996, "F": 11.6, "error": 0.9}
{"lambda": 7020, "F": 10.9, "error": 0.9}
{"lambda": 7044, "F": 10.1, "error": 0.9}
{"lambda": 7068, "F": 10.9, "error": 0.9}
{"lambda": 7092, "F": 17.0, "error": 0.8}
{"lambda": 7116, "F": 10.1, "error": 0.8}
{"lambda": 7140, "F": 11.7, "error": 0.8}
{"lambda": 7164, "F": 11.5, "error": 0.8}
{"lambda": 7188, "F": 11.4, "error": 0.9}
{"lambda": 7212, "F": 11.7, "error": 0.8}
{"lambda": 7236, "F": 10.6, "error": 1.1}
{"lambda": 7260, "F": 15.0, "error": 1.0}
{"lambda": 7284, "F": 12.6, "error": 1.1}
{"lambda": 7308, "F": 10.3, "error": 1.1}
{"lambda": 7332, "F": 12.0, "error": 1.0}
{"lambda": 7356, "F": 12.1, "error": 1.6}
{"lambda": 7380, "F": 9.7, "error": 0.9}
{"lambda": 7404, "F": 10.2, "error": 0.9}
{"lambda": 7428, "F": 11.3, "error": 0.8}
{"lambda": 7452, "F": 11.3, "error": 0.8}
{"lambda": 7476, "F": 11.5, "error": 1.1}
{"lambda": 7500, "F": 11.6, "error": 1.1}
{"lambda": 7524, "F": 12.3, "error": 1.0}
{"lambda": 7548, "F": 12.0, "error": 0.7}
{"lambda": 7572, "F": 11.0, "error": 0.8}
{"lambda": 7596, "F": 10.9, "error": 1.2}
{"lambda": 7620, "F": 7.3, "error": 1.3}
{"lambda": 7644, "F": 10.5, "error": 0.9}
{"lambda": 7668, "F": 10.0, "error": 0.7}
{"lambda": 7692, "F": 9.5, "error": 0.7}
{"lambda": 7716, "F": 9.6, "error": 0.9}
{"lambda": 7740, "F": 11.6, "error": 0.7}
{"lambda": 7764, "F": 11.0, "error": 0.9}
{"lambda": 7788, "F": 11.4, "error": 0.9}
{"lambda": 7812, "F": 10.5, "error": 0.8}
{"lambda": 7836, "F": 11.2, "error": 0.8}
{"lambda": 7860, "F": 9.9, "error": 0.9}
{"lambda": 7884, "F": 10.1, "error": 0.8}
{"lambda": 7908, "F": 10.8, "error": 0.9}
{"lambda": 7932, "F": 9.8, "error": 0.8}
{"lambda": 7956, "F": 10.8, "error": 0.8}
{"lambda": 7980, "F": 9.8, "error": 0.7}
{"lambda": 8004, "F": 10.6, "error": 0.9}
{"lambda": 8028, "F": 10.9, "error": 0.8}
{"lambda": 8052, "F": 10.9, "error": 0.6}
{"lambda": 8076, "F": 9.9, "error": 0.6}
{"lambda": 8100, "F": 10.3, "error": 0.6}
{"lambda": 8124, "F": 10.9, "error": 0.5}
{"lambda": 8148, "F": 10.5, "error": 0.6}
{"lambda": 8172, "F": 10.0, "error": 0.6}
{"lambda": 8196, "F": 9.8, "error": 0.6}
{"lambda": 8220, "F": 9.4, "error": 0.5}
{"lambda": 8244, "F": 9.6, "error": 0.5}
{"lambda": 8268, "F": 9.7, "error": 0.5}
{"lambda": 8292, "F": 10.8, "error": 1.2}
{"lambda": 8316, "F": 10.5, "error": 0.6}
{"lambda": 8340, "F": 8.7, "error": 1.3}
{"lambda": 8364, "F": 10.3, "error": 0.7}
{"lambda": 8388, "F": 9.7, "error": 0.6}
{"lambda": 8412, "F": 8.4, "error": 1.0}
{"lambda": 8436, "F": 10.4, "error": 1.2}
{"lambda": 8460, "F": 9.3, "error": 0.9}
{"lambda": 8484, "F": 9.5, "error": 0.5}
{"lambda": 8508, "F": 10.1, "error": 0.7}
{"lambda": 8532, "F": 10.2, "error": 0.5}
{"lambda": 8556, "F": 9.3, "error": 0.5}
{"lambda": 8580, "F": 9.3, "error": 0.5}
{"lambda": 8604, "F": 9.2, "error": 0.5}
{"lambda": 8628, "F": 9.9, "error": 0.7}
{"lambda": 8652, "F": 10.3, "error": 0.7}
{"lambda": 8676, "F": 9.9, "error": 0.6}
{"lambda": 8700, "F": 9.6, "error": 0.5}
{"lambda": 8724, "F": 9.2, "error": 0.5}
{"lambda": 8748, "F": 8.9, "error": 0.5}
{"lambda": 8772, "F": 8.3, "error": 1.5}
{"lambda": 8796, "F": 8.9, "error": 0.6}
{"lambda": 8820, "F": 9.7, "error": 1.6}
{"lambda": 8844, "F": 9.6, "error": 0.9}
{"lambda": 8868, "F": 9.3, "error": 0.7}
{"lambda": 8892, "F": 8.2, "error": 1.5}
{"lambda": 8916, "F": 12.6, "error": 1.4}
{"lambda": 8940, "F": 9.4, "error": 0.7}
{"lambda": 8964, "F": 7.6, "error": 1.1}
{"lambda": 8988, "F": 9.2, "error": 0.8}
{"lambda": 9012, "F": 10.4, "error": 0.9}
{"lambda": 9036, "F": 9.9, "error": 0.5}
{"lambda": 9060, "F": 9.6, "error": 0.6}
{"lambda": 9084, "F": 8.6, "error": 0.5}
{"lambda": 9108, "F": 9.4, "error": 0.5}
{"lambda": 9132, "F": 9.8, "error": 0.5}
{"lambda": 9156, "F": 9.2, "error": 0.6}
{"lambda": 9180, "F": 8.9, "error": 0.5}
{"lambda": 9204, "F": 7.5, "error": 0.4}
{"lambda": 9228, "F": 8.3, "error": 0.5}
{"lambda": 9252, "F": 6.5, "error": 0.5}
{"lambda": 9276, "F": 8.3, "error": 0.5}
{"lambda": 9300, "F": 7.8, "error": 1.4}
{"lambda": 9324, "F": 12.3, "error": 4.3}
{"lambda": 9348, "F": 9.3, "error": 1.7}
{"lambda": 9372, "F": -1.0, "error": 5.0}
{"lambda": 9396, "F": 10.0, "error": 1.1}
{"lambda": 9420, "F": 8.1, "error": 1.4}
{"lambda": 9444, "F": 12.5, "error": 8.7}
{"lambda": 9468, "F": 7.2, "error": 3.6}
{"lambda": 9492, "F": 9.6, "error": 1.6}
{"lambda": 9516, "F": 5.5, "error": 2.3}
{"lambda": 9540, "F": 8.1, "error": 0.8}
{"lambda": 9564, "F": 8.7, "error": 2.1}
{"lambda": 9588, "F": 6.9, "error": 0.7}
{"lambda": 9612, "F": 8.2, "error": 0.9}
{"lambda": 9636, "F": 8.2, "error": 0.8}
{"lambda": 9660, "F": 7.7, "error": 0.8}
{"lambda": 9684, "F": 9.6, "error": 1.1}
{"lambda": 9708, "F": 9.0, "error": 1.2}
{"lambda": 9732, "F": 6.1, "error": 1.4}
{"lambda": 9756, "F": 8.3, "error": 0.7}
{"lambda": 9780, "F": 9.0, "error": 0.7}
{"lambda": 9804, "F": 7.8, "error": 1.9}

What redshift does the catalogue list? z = 0.082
